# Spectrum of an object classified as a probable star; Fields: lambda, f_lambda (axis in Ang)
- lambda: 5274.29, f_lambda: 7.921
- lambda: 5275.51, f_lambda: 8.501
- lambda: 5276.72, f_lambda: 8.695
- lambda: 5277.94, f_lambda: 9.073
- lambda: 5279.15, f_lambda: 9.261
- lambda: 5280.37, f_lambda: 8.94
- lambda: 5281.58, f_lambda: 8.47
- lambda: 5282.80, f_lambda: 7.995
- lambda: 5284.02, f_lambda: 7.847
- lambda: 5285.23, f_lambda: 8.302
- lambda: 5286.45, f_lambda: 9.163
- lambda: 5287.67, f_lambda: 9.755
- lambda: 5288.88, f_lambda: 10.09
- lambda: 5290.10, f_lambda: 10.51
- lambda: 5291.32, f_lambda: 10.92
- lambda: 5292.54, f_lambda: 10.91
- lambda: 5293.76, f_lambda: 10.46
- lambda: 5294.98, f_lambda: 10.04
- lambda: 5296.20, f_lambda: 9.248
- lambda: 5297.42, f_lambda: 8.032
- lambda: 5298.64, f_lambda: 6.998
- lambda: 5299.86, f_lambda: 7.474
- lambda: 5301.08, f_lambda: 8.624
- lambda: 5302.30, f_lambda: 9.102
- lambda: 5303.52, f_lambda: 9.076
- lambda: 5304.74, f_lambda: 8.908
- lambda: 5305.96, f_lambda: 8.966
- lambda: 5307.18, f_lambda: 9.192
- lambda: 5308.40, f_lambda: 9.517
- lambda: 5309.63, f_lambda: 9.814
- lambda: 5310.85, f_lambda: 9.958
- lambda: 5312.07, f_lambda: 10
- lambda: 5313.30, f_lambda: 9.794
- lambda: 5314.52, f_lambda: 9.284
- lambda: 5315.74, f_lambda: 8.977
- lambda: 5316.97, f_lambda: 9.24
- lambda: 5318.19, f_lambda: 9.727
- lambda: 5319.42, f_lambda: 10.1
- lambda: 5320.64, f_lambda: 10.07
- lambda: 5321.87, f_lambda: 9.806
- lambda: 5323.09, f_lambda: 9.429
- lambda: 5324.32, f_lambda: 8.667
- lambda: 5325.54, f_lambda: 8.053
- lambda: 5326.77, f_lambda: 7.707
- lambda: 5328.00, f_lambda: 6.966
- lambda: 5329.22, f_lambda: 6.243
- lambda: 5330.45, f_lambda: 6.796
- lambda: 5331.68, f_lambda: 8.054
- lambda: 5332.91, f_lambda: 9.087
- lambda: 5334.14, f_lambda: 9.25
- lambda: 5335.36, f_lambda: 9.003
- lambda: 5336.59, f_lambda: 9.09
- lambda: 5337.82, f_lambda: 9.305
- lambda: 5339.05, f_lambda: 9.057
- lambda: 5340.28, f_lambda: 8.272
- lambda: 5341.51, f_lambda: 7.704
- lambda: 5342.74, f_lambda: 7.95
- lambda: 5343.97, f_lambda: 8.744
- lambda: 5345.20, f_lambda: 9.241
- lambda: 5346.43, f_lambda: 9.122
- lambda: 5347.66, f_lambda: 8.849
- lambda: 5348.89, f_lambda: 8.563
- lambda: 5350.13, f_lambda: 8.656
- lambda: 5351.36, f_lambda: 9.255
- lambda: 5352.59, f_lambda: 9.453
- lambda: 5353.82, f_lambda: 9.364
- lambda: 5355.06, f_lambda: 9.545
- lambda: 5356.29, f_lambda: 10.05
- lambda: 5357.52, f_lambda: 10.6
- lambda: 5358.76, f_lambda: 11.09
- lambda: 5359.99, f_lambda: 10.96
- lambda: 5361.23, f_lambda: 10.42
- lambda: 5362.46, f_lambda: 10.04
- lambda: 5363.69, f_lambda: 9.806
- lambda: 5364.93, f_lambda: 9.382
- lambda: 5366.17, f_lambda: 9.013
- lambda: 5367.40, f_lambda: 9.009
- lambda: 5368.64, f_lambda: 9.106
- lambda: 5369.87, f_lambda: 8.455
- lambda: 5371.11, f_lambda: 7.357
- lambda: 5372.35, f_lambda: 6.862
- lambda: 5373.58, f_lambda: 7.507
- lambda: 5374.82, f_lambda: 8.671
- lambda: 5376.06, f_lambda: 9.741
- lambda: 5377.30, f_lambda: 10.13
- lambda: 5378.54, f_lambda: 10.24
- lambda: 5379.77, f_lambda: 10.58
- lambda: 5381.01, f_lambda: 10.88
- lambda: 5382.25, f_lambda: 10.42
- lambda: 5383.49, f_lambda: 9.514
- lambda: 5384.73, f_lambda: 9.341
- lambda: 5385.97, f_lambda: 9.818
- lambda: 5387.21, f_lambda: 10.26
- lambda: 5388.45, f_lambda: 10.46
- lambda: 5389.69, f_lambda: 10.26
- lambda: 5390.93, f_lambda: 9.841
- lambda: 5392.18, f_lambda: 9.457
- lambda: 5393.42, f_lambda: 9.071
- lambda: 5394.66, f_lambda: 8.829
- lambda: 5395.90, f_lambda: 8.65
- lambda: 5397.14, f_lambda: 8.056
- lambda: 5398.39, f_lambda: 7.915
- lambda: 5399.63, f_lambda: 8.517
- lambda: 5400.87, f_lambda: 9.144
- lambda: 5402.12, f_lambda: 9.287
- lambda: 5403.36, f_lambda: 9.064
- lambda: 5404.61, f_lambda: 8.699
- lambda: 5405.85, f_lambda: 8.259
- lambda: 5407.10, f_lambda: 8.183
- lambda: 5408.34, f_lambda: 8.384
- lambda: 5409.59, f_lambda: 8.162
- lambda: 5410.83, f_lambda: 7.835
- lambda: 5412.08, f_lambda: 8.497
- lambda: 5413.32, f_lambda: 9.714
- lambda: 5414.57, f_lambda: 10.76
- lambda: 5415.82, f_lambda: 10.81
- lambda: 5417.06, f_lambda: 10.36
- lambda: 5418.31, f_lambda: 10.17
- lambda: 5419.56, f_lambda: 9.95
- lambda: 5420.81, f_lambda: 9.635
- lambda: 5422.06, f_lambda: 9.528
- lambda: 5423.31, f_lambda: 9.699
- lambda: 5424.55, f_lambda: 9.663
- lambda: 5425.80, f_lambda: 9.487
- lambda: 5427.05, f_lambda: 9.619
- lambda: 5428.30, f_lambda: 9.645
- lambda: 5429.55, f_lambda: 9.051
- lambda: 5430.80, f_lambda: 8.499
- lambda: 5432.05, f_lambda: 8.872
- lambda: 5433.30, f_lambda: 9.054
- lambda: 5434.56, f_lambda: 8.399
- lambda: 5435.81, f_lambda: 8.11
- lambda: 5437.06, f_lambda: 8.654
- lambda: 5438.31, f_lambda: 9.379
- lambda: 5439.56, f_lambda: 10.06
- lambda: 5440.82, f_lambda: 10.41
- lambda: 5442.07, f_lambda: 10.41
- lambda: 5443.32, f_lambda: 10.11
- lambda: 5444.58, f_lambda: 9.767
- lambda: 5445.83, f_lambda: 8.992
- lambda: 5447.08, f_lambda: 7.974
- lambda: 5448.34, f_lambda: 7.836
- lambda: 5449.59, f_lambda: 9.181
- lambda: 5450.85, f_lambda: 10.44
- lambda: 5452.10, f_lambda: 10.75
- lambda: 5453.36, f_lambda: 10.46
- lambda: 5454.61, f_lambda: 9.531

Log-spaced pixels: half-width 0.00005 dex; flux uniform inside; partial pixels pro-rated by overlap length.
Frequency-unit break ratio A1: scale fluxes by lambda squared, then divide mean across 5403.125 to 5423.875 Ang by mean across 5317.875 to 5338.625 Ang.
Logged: 1.11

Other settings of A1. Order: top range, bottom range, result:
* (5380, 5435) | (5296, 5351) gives 1.09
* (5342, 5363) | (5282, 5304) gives 1.07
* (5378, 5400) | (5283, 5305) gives 1.08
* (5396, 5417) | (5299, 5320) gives 0.99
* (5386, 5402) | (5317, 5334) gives 1.11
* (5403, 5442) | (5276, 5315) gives 1.06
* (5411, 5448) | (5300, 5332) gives 1.11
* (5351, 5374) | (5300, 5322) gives 1.01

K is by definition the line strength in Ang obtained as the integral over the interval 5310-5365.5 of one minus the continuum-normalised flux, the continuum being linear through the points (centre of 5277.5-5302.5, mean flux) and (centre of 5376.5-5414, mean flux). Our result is 0.3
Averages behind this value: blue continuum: 9.11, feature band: 9.13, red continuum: 9.25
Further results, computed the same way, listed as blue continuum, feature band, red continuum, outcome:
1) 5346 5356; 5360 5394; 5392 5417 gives -1.82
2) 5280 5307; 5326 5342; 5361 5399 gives 1.74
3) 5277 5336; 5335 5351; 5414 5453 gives 0.74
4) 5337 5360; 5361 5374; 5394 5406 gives 0.32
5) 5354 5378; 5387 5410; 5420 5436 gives 0.80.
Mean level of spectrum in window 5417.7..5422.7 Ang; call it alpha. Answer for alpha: 9.81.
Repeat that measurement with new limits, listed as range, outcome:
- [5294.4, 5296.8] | 9.64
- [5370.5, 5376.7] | 8.03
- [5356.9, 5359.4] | 10.8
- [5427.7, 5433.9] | 9.02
